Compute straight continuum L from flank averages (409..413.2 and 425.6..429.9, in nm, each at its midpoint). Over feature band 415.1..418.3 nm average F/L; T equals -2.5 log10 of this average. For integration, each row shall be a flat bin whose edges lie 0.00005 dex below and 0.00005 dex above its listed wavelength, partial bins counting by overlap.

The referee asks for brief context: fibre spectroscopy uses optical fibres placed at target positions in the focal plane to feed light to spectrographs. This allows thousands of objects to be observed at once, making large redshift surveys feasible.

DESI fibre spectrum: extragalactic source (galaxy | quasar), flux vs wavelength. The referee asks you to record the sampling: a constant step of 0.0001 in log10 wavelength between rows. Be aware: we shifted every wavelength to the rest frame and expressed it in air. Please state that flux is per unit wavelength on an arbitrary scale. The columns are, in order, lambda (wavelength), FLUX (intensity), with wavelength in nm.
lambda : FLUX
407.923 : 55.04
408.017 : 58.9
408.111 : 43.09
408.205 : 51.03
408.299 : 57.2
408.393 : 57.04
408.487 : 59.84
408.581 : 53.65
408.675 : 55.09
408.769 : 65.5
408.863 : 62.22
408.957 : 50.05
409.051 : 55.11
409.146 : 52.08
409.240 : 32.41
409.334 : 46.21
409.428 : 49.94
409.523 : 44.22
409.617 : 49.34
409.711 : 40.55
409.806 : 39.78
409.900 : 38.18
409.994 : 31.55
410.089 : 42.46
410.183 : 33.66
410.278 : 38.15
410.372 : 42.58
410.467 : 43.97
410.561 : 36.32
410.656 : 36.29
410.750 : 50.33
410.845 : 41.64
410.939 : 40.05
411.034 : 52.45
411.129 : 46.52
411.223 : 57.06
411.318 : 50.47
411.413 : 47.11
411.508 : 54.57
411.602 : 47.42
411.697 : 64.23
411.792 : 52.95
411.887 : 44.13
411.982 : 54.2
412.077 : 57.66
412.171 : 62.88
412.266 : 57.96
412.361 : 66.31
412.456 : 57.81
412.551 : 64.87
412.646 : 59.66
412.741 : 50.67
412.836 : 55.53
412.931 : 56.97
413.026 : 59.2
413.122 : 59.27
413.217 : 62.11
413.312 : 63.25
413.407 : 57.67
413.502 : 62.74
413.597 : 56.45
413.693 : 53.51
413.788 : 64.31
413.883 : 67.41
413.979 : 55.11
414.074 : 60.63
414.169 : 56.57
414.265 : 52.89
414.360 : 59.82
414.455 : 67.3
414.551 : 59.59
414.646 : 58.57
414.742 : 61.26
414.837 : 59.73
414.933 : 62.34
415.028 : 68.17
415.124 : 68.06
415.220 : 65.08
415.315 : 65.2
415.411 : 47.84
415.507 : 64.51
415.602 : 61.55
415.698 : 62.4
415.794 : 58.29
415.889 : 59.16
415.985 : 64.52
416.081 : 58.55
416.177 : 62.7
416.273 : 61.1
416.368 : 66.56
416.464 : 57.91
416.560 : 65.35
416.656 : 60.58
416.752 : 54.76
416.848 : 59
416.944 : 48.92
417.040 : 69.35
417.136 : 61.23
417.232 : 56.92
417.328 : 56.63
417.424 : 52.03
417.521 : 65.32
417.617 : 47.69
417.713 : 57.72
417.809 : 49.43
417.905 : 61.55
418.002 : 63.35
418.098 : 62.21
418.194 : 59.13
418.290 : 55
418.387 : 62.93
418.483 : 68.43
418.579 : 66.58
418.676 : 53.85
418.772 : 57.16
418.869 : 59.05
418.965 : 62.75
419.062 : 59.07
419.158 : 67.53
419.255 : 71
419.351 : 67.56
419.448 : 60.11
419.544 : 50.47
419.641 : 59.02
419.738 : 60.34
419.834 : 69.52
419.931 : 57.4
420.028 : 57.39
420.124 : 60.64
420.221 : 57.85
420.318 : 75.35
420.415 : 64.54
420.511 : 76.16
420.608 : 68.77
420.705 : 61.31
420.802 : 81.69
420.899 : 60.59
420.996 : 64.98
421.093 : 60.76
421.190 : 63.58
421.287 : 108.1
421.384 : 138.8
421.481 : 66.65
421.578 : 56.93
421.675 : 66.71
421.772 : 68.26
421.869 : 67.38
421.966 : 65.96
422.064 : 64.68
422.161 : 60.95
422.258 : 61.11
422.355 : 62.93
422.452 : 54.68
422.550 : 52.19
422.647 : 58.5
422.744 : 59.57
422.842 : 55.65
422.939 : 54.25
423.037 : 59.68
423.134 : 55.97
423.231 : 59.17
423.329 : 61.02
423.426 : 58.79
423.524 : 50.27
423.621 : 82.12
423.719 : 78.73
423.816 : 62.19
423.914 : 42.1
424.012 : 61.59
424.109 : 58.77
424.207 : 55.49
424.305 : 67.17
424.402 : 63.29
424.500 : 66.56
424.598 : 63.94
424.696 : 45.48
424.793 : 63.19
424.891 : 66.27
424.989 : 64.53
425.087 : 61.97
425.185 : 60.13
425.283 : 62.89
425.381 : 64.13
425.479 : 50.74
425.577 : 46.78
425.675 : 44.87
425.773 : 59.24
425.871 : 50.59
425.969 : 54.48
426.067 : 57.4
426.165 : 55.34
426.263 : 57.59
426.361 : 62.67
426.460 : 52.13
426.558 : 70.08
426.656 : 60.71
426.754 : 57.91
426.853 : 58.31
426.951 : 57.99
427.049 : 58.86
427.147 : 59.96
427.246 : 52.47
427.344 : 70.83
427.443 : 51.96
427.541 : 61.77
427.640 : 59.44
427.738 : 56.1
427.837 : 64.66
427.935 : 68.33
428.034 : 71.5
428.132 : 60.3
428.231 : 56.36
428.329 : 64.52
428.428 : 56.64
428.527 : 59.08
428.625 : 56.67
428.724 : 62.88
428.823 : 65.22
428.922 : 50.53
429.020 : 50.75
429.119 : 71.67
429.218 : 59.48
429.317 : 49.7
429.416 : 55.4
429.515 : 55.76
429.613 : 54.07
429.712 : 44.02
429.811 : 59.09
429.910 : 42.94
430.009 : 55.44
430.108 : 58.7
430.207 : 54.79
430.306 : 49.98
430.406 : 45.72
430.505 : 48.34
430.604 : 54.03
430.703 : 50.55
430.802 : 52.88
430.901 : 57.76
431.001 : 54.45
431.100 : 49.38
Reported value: -0.14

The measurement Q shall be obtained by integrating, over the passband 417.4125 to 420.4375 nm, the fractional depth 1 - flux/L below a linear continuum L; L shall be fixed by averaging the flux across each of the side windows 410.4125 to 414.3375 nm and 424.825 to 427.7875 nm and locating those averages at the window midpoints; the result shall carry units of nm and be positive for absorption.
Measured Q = -0.23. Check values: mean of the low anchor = 54.7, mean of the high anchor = 58.3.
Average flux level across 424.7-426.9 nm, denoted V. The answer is 58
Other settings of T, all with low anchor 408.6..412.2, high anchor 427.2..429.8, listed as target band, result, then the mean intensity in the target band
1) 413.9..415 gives -0.19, 59.8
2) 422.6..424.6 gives -0.09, 60.6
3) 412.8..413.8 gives -0.19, 59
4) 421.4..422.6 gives -0.18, 64.4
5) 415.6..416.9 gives -0.19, 60.8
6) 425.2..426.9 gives 0.01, 56.9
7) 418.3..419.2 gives -0.17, 61.6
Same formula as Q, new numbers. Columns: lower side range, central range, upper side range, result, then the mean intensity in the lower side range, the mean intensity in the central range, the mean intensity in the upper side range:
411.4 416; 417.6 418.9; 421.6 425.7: 0.013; 59.2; 59.1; 60.3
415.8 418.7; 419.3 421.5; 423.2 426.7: -0.357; 59.6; 69.3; 59.5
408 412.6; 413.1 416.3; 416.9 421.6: -0.226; 49.7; 60.8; 64.2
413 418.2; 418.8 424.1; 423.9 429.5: -0.453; 60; 64.6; 59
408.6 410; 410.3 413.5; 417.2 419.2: -0.107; 48.1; 53.2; 59.2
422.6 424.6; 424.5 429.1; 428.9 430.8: -0.182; 60.6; 59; 53.3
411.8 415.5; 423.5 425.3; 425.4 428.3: -0.107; 59.5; 62.1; 58.4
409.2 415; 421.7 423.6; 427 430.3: -0.131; 52.6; 60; 58.1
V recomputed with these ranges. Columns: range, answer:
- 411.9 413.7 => 58.7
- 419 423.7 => 65.2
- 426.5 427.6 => 60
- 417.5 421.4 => 64.6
